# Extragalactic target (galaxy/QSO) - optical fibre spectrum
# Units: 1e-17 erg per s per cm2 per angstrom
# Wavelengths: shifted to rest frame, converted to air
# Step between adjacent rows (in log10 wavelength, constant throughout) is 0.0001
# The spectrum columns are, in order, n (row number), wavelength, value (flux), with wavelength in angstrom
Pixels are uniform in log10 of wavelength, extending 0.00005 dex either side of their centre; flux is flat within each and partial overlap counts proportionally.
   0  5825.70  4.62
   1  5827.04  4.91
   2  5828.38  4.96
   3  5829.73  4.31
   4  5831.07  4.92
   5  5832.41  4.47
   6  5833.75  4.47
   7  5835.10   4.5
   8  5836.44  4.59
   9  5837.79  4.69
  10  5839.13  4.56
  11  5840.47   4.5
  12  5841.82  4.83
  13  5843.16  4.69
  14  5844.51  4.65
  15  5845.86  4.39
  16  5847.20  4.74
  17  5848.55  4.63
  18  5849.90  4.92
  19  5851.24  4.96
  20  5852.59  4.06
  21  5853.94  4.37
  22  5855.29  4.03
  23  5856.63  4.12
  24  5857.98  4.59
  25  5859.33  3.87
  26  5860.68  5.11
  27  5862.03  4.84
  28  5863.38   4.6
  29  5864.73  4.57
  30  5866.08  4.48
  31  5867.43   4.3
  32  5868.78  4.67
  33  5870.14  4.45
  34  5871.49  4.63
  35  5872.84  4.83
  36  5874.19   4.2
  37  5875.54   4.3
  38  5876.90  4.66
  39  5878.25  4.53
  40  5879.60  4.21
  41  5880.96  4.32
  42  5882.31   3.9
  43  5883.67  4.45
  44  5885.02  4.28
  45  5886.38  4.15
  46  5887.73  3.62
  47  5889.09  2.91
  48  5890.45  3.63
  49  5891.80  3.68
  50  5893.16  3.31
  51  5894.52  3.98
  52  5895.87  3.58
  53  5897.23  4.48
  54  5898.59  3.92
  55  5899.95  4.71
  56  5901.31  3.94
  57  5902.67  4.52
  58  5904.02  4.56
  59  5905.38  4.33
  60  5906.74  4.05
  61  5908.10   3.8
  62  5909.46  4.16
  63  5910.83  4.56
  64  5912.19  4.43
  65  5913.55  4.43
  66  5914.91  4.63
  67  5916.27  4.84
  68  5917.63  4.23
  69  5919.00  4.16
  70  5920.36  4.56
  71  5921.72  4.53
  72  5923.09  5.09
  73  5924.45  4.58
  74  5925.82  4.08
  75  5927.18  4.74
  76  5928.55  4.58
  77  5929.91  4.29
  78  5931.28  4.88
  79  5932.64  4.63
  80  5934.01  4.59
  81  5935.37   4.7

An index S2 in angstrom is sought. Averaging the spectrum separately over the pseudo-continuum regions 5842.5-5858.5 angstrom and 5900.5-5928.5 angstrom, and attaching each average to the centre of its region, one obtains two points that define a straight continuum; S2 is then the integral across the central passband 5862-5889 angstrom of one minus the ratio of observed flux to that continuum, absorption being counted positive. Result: 0.7 angstrom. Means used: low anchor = 4.51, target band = 4.36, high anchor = 4.42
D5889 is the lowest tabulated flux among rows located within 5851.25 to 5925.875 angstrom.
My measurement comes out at 2.91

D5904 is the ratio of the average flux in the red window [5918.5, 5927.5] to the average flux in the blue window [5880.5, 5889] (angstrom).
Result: 1.1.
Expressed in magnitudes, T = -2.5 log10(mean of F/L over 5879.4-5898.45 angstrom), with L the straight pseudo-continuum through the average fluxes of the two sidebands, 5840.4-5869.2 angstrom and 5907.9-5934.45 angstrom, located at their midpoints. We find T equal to 0.165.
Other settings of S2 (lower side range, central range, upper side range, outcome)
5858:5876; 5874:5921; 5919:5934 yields 4.0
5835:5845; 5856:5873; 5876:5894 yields -1.0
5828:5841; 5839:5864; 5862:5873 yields 0.2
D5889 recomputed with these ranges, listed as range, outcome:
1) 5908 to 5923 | 3.8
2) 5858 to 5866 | 3.87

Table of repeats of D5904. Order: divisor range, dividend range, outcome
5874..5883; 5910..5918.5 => 1.05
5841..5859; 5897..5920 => 0.96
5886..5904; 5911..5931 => 1.16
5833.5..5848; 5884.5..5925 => 0.91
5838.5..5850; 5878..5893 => 0.85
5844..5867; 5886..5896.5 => 0.79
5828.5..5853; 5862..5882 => 0.97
